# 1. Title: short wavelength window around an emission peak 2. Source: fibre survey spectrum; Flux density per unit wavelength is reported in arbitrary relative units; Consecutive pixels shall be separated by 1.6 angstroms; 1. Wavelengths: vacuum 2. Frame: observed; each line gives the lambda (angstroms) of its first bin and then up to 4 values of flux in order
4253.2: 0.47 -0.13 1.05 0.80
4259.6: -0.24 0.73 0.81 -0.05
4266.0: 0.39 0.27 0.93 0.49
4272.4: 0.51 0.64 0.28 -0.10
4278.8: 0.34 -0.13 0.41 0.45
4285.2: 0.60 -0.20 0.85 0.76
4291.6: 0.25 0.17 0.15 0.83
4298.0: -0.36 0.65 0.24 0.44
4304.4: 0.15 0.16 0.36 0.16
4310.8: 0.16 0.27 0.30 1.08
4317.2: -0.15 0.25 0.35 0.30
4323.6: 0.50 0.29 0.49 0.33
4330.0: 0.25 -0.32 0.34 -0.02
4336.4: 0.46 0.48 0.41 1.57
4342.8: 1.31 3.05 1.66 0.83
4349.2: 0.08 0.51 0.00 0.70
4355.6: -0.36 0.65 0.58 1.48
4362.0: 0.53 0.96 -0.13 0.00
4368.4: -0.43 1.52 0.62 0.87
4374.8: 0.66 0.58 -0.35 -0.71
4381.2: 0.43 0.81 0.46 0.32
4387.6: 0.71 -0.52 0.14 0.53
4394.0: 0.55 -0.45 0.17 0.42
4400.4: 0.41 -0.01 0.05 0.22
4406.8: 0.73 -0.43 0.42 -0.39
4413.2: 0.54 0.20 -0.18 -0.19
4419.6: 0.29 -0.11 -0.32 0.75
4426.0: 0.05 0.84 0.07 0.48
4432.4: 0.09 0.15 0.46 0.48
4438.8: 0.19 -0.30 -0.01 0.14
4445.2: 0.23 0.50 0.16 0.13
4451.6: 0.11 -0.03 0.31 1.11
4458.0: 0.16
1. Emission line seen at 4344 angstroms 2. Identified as [O II]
